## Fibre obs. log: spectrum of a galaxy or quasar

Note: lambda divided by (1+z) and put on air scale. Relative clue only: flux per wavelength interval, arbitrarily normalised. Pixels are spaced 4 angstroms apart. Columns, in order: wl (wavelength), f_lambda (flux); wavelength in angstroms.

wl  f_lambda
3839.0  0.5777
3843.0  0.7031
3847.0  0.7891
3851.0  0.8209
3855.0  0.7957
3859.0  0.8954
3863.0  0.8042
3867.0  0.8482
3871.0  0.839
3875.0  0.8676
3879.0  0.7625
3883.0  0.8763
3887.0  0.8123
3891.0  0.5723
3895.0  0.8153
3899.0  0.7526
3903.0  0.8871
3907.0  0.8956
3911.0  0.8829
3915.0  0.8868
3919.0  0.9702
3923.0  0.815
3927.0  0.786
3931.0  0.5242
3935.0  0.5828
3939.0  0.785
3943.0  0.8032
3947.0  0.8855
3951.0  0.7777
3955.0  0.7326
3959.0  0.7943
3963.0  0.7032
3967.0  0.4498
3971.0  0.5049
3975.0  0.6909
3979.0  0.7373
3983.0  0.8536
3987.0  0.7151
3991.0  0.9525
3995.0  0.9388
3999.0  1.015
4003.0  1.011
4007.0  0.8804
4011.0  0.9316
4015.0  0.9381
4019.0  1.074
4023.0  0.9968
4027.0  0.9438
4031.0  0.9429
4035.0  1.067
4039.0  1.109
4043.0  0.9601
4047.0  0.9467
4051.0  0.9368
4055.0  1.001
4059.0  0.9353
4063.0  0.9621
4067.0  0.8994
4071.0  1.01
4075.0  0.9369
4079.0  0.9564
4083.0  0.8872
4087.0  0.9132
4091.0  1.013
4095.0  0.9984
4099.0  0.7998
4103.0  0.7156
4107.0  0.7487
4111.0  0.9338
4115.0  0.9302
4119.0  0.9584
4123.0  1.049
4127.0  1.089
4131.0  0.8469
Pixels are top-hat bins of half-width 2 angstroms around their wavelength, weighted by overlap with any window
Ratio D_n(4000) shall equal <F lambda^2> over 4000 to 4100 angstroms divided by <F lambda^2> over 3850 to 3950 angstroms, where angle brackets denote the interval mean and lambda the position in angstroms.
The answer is 1.3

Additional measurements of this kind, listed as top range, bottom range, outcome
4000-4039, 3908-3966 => 1.32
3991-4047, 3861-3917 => 1.28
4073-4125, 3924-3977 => 1.41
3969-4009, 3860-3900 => 1.10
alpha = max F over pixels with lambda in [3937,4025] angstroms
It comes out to 1.074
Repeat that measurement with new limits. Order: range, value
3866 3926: 0.9702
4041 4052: 0.9601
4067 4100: 1.013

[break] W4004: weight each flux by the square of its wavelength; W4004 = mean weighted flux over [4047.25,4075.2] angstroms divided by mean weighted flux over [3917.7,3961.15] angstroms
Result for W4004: 1.33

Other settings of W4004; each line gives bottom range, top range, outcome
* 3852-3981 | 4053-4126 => 1.31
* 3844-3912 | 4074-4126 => 1.25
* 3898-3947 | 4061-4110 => 1.22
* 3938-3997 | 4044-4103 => 1.31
